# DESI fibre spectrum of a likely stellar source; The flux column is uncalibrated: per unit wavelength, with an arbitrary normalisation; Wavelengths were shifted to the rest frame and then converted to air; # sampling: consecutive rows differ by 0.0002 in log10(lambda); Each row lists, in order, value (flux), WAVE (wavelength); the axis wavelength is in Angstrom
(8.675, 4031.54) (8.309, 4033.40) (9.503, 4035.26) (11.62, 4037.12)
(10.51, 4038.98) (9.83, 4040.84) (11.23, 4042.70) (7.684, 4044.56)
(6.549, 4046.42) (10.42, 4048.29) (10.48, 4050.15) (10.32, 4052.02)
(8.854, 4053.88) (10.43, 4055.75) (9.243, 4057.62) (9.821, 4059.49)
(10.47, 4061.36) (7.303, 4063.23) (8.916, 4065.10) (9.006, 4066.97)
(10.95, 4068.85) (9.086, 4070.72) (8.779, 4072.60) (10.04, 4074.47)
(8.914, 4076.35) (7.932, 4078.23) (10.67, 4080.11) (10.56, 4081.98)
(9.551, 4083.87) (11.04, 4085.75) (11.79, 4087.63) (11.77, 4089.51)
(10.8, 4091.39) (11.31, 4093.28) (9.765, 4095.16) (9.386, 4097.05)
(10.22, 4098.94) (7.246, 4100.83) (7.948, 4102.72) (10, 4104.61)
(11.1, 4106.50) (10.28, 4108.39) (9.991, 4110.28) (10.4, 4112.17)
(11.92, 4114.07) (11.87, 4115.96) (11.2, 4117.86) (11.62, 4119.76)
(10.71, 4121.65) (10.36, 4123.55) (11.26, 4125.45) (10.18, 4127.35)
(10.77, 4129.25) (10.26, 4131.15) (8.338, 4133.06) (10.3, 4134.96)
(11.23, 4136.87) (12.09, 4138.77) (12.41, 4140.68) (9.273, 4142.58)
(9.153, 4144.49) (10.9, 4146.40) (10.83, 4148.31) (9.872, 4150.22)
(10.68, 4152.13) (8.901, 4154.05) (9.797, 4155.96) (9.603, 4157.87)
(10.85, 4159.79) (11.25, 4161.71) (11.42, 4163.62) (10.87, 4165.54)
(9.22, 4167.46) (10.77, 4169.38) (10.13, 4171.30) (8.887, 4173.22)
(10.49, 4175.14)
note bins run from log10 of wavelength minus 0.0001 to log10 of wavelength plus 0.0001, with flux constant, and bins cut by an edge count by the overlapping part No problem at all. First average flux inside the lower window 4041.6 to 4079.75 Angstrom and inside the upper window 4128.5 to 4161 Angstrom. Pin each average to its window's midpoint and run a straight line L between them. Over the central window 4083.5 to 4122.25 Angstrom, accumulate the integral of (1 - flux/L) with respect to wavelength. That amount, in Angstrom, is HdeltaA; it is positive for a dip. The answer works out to -2.6 Angstrom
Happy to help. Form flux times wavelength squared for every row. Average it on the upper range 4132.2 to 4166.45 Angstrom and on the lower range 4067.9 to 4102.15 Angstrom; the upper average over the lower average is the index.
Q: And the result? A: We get 1.1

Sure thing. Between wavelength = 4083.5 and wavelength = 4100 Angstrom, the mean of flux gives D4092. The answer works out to 10.6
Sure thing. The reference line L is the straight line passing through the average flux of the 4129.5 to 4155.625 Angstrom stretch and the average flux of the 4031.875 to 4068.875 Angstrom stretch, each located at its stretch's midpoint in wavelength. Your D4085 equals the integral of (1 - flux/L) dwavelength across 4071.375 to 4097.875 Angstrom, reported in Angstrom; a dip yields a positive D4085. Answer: -0.9 Angstrom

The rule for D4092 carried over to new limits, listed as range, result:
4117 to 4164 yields 10.5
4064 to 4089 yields 9.81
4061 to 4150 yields 10.2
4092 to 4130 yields 10.4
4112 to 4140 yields 10.9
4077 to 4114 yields 10.1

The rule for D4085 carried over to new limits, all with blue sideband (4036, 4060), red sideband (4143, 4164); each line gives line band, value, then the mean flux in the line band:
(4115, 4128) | -1.2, 11.1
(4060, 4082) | 1.2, 9.35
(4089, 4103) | 0.2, 9.83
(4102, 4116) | -0.5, 10.4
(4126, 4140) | -0.5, 10.5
